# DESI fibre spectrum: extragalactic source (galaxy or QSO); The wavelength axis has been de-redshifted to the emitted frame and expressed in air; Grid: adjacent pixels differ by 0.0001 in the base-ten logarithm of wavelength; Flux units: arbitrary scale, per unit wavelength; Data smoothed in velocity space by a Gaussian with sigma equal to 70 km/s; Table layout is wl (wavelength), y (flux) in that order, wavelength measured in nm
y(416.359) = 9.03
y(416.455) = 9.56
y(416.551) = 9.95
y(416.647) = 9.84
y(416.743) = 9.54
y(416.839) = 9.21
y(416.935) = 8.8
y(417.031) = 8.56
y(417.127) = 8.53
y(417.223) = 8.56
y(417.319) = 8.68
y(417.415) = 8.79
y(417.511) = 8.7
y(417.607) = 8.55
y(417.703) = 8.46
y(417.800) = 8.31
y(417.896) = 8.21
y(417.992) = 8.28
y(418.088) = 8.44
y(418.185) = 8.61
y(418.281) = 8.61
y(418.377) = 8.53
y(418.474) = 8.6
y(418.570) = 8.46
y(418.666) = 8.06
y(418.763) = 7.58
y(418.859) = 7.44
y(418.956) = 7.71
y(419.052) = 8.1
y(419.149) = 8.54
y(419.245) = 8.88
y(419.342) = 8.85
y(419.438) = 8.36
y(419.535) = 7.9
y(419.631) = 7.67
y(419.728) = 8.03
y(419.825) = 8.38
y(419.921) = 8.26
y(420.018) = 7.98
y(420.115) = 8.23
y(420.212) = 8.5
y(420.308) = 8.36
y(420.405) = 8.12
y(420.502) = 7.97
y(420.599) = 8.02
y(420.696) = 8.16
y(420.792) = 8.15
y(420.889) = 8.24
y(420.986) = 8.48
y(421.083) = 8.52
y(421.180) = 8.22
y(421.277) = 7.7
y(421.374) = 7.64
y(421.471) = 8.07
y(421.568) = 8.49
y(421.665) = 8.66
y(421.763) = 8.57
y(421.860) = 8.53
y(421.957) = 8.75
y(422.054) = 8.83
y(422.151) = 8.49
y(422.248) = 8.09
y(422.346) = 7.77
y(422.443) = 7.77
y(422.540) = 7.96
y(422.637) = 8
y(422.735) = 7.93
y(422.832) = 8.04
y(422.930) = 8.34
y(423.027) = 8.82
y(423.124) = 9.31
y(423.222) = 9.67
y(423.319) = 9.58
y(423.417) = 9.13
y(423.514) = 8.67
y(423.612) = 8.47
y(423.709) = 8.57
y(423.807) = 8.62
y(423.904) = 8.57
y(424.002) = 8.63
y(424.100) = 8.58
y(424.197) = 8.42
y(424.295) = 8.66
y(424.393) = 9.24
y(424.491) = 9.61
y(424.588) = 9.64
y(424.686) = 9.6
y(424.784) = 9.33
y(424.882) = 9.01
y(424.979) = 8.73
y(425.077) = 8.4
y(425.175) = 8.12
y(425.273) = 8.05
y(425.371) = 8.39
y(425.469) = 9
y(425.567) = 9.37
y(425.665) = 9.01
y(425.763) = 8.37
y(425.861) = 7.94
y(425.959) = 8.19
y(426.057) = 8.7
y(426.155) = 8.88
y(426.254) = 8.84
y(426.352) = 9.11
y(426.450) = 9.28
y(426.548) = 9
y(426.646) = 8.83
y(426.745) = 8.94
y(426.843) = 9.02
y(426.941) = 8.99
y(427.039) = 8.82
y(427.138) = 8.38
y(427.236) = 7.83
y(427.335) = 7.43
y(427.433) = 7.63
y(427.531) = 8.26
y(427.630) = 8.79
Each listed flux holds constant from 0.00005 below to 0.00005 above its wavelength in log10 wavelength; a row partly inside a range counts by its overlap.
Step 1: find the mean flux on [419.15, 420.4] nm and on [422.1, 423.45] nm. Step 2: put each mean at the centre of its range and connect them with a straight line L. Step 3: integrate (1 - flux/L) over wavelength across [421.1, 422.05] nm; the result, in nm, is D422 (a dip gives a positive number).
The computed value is 0.01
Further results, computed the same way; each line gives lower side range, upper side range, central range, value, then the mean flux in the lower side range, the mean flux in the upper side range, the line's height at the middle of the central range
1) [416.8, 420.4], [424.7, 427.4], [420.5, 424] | 0.04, 8.37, 8.67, 8.52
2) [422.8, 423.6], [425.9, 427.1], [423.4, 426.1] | 0.05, 8.94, 8.87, 8.91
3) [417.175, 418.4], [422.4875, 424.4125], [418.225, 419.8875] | 0.06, 8.52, 8.65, 8.55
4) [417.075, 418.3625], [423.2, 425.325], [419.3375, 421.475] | 0.13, 8.52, 8.87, 8.66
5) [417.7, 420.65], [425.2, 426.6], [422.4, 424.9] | -0.06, 8.23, 8.71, 8.55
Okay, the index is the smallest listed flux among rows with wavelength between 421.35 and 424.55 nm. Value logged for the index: 7.64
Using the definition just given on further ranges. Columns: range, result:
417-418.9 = 7.44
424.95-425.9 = 7.94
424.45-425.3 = 8.05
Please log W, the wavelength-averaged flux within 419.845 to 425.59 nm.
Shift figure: 8.52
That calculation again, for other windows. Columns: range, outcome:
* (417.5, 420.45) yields 8.28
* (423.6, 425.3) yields 8.81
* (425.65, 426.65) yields 8.73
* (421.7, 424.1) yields 8.55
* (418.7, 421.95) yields 8.2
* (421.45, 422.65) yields 8.32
